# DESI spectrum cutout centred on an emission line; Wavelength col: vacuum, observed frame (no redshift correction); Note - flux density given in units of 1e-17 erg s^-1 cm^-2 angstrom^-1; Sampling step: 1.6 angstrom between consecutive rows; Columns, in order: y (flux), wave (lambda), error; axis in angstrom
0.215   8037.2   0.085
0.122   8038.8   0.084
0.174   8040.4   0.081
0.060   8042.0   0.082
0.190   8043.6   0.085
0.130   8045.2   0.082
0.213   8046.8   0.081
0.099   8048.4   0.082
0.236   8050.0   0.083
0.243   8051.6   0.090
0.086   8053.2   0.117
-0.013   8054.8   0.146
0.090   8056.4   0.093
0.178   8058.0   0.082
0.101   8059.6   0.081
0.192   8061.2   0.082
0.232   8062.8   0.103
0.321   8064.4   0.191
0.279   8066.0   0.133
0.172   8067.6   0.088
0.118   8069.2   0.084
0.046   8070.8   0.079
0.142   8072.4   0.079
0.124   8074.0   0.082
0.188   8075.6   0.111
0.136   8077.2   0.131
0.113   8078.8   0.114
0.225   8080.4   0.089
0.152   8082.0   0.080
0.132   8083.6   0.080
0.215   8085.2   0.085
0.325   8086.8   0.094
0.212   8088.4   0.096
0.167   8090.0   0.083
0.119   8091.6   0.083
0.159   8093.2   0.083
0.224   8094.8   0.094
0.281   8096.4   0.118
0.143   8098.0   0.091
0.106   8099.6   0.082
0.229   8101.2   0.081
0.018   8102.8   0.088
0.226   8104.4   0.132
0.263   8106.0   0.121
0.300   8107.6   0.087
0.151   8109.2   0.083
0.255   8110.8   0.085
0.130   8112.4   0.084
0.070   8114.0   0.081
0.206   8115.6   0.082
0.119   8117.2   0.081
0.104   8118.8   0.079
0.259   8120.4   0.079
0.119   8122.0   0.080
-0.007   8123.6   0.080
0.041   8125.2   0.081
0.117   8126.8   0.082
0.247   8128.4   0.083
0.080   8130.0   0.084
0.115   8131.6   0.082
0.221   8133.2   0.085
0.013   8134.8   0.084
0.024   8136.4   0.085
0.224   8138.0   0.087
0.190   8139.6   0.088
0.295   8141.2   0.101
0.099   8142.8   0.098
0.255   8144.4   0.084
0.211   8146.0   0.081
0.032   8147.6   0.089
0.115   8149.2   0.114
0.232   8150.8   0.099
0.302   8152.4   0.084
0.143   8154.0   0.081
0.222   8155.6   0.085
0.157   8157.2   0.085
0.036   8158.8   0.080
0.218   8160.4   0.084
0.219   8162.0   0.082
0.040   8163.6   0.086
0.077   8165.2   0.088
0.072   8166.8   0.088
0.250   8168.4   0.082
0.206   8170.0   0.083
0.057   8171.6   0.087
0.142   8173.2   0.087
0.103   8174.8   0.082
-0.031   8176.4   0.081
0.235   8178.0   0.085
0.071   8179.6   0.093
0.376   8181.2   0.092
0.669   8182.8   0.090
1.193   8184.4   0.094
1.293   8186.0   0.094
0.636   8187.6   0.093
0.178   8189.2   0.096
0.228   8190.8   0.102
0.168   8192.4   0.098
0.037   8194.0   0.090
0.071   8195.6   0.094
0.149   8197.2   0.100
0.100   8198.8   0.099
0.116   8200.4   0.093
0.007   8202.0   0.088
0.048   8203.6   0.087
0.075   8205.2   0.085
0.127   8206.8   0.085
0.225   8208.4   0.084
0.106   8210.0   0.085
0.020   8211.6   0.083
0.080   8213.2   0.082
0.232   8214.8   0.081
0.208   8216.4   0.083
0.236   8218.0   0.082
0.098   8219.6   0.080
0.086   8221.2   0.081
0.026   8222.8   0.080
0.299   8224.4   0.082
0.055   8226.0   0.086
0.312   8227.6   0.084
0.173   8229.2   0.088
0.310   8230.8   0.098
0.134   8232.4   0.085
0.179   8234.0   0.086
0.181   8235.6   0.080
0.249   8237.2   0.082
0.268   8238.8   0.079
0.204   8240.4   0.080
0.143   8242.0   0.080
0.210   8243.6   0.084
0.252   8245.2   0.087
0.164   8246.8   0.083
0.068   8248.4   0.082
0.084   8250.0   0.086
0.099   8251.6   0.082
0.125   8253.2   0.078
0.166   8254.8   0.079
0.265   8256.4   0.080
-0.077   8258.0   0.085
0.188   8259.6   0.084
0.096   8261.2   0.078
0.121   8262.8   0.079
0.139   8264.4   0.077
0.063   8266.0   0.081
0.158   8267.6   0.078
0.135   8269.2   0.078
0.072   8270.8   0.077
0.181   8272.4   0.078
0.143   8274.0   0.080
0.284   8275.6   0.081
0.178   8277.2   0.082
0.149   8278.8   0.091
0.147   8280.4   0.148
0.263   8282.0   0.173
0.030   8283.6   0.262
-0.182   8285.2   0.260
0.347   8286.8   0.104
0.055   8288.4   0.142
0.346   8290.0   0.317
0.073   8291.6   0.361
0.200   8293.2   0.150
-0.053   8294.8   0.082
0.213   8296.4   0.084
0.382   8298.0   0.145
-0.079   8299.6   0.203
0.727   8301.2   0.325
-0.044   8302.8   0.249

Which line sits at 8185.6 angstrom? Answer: H-gamma 4340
